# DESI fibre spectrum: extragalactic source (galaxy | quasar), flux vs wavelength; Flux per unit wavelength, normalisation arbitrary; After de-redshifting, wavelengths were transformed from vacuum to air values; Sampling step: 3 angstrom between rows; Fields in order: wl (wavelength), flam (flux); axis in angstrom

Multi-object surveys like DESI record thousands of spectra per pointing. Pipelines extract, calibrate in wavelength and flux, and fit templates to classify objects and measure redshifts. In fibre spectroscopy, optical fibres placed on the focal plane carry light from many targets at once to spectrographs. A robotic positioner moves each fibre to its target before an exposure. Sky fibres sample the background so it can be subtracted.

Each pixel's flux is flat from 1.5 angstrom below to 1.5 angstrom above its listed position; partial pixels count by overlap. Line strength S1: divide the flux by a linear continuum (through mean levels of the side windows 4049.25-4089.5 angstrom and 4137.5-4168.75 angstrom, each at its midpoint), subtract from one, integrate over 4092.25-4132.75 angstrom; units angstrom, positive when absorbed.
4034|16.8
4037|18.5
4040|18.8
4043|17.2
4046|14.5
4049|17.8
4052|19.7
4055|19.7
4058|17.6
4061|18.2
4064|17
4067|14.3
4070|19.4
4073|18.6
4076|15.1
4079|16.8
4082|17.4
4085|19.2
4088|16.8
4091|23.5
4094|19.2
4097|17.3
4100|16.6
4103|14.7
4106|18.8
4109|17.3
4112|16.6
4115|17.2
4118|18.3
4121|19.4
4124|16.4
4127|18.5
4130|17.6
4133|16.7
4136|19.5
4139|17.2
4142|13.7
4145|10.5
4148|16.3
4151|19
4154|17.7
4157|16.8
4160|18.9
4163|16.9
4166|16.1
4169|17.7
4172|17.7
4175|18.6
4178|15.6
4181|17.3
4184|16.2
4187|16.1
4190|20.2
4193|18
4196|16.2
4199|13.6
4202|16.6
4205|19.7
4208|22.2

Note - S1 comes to -1.3 angstrom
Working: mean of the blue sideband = 17.7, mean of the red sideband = 16.4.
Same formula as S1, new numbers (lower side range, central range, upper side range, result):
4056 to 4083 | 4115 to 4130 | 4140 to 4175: -1.04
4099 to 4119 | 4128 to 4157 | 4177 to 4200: 0.69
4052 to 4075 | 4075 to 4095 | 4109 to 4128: -0.60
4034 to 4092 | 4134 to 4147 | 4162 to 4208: 1.60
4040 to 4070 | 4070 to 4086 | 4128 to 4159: -0.26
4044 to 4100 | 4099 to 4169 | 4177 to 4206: 1.48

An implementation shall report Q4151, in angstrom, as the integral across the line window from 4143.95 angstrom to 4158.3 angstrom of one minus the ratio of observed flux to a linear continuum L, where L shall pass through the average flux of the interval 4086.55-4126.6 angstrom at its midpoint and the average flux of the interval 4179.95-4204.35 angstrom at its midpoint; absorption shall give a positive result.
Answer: 0.93 angstrom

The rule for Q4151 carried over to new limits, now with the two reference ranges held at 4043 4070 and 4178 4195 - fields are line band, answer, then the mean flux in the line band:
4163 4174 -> 0.1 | 17.2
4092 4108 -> -0.1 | 17.5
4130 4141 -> -0.1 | 17.6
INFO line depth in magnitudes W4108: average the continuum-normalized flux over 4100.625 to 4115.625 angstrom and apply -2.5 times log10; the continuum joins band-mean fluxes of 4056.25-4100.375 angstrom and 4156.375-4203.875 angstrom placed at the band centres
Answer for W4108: 0.05 mag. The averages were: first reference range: 17.8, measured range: 16.9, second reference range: 17.1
